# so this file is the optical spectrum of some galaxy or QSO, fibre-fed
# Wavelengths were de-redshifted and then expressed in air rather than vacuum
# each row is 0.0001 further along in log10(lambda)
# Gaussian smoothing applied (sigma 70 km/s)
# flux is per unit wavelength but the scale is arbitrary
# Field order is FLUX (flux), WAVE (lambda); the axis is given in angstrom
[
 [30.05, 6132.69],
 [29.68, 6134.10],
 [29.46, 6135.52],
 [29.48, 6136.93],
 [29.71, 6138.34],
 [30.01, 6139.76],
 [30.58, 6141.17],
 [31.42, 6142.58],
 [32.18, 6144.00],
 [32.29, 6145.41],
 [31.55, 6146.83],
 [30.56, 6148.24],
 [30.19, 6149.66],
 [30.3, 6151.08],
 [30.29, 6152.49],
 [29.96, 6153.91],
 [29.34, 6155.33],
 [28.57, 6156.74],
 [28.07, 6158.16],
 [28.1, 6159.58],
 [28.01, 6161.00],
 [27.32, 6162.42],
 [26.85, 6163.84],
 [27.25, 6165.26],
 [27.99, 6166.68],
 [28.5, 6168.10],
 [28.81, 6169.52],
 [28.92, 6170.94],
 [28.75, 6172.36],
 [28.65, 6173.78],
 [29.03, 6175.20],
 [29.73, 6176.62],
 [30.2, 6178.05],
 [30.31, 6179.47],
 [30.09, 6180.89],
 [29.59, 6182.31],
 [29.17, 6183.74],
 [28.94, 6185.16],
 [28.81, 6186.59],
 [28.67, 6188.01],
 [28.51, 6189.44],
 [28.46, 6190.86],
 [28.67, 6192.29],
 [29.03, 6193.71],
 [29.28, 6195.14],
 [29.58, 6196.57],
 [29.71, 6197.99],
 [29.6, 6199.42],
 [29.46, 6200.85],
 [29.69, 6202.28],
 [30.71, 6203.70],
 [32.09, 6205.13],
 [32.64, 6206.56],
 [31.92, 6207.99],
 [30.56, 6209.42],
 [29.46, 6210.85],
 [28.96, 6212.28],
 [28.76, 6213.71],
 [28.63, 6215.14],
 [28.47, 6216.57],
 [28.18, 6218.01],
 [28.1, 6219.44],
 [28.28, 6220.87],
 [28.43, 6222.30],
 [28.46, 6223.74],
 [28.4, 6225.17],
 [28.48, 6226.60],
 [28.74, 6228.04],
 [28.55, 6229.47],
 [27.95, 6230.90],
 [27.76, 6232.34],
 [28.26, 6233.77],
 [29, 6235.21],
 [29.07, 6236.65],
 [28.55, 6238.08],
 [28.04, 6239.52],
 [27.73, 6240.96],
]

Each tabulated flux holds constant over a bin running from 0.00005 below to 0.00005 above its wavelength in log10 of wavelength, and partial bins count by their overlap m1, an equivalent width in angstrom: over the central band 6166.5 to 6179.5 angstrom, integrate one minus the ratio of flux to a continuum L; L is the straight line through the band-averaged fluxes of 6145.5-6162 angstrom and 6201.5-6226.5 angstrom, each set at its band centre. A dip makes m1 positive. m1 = 0.2 angstrom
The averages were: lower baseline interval 29.6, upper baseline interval 29.5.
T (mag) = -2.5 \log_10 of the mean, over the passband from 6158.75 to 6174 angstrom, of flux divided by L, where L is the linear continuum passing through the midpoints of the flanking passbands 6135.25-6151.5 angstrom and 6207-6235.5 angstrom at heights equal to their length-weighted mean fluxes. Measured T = 0.08 mag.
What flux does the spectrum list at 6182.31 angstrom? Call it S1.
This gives 29.59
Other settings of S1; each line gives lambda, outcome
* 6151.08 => 30.3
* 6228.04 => 28.74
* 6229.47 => 28.55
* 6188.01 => 28.67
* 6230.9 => 27.95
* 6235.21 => 29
